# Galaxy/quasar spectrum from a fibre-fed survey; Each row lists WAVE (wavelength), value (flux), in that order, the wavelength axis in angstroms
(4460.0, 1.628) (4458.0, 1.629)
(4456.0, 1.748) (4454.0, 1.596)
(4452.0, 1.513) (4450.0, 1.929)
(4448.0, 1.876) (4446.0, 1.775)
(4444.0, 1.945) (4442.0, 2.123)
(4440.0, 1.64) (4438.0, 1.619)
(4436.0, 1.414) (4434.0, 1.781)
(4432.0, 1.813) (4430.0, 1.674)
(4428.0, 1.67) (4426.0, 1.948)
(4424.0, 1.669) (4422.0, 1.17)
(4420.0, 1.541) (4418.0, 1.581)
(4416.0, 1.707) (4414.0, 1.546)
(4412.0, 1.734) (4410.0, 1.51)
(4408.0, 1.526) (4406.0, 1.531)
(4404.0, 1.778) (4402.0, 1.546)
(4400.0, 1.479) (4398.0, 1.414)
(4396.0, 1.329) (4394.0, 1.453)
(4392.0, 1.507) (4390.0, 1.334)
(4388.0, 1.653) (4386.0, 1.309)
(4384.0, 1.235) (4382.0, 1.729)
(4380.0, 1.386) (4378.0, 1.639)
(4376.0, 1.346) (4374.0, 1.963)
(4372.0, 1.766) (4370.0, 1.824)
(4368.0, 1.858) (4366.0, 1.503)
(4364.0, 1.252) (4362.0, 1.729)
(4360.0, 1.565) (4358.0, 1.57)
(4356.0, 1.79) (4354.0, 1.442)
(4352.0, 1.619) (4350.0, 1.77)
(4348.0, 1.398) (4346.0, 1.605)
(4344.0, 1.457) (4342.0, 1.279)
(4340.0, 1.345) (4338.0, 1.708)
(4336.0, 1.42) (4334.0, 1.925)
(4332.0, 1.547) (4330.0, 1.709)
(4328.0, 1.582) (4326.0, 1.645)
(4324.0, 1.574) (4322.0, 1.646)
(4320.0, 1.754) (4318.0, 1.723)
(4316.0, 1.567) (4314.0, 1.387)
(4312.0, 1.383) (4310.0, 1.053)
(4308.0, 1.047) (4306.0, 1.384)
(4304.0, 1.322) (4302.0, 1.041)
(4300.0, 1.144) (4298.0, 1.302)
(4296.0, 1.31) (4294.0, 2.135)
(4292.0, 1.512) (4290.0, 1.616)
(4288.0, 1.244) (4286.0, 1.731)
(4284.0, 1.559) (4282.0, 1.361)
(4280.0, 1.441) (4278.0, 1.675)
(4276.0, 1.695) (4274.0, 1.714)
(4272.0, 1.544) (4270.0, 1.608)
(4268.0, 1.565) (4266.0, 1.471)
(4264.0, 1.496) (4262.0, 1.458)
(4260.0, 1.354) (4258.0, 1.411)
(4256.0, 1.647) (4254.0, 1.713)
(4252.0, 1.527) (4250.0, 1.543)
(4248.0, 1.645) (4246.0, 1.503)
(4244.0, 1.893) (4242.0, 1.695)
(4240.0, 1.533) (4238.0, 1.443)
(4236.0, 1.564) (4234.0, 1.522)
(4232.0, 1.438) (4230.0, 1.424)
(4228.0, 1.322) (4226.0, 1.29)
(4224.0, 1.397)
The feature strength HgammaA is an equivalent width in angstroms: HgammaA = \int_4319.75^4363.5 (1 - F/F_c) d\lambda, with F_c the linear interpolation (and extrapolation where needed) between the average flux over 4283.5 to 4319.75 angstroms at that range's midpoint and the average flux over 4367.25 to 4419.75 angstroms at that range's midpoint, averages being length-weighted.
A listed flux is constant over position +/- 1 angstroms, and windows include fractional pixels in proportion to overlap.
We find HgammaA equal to -3.1 angstroms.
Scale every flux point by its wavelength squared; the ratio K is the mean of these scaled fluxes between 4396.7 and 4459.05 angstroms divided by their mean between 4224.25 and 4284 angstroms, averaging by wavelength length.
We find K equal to 1.2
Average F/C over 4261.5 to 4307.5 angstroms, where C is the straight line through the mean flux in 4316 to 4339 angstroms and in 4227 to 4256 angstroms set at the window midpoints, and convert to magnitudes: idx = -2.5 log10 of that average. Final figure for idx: 0.08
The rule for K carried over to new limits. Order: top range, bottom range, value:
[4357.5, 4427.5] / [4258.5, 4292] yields 1.08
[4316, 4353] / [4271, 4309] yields 1.11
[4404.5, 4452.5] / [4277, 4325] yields 1.22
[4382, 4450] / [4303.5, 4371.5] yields 1.08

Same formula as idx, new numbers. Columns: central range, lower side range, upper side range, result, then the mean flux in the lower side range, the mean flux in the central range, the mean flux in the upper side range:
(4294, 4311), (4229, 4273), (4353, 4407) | 0.23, 1.55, 1.26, 1.55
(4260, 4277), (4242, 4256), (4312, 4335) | 0.06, 1.64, 1.56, 1.63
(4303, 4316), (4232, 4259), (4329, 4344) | 0.21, 1.58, 1.29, 1.55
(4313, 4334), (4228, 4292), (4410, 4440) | -0.03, 1.55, 1.63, 1.63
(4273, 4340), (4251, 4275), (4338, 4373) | 0.04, 1.54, 1.51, 1.58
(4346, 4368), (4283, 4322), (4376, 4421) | -0.07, 1.44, 1.58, 1.52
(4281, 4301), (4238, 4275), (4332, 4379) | 0.06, 1.57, 1.49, 1.6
